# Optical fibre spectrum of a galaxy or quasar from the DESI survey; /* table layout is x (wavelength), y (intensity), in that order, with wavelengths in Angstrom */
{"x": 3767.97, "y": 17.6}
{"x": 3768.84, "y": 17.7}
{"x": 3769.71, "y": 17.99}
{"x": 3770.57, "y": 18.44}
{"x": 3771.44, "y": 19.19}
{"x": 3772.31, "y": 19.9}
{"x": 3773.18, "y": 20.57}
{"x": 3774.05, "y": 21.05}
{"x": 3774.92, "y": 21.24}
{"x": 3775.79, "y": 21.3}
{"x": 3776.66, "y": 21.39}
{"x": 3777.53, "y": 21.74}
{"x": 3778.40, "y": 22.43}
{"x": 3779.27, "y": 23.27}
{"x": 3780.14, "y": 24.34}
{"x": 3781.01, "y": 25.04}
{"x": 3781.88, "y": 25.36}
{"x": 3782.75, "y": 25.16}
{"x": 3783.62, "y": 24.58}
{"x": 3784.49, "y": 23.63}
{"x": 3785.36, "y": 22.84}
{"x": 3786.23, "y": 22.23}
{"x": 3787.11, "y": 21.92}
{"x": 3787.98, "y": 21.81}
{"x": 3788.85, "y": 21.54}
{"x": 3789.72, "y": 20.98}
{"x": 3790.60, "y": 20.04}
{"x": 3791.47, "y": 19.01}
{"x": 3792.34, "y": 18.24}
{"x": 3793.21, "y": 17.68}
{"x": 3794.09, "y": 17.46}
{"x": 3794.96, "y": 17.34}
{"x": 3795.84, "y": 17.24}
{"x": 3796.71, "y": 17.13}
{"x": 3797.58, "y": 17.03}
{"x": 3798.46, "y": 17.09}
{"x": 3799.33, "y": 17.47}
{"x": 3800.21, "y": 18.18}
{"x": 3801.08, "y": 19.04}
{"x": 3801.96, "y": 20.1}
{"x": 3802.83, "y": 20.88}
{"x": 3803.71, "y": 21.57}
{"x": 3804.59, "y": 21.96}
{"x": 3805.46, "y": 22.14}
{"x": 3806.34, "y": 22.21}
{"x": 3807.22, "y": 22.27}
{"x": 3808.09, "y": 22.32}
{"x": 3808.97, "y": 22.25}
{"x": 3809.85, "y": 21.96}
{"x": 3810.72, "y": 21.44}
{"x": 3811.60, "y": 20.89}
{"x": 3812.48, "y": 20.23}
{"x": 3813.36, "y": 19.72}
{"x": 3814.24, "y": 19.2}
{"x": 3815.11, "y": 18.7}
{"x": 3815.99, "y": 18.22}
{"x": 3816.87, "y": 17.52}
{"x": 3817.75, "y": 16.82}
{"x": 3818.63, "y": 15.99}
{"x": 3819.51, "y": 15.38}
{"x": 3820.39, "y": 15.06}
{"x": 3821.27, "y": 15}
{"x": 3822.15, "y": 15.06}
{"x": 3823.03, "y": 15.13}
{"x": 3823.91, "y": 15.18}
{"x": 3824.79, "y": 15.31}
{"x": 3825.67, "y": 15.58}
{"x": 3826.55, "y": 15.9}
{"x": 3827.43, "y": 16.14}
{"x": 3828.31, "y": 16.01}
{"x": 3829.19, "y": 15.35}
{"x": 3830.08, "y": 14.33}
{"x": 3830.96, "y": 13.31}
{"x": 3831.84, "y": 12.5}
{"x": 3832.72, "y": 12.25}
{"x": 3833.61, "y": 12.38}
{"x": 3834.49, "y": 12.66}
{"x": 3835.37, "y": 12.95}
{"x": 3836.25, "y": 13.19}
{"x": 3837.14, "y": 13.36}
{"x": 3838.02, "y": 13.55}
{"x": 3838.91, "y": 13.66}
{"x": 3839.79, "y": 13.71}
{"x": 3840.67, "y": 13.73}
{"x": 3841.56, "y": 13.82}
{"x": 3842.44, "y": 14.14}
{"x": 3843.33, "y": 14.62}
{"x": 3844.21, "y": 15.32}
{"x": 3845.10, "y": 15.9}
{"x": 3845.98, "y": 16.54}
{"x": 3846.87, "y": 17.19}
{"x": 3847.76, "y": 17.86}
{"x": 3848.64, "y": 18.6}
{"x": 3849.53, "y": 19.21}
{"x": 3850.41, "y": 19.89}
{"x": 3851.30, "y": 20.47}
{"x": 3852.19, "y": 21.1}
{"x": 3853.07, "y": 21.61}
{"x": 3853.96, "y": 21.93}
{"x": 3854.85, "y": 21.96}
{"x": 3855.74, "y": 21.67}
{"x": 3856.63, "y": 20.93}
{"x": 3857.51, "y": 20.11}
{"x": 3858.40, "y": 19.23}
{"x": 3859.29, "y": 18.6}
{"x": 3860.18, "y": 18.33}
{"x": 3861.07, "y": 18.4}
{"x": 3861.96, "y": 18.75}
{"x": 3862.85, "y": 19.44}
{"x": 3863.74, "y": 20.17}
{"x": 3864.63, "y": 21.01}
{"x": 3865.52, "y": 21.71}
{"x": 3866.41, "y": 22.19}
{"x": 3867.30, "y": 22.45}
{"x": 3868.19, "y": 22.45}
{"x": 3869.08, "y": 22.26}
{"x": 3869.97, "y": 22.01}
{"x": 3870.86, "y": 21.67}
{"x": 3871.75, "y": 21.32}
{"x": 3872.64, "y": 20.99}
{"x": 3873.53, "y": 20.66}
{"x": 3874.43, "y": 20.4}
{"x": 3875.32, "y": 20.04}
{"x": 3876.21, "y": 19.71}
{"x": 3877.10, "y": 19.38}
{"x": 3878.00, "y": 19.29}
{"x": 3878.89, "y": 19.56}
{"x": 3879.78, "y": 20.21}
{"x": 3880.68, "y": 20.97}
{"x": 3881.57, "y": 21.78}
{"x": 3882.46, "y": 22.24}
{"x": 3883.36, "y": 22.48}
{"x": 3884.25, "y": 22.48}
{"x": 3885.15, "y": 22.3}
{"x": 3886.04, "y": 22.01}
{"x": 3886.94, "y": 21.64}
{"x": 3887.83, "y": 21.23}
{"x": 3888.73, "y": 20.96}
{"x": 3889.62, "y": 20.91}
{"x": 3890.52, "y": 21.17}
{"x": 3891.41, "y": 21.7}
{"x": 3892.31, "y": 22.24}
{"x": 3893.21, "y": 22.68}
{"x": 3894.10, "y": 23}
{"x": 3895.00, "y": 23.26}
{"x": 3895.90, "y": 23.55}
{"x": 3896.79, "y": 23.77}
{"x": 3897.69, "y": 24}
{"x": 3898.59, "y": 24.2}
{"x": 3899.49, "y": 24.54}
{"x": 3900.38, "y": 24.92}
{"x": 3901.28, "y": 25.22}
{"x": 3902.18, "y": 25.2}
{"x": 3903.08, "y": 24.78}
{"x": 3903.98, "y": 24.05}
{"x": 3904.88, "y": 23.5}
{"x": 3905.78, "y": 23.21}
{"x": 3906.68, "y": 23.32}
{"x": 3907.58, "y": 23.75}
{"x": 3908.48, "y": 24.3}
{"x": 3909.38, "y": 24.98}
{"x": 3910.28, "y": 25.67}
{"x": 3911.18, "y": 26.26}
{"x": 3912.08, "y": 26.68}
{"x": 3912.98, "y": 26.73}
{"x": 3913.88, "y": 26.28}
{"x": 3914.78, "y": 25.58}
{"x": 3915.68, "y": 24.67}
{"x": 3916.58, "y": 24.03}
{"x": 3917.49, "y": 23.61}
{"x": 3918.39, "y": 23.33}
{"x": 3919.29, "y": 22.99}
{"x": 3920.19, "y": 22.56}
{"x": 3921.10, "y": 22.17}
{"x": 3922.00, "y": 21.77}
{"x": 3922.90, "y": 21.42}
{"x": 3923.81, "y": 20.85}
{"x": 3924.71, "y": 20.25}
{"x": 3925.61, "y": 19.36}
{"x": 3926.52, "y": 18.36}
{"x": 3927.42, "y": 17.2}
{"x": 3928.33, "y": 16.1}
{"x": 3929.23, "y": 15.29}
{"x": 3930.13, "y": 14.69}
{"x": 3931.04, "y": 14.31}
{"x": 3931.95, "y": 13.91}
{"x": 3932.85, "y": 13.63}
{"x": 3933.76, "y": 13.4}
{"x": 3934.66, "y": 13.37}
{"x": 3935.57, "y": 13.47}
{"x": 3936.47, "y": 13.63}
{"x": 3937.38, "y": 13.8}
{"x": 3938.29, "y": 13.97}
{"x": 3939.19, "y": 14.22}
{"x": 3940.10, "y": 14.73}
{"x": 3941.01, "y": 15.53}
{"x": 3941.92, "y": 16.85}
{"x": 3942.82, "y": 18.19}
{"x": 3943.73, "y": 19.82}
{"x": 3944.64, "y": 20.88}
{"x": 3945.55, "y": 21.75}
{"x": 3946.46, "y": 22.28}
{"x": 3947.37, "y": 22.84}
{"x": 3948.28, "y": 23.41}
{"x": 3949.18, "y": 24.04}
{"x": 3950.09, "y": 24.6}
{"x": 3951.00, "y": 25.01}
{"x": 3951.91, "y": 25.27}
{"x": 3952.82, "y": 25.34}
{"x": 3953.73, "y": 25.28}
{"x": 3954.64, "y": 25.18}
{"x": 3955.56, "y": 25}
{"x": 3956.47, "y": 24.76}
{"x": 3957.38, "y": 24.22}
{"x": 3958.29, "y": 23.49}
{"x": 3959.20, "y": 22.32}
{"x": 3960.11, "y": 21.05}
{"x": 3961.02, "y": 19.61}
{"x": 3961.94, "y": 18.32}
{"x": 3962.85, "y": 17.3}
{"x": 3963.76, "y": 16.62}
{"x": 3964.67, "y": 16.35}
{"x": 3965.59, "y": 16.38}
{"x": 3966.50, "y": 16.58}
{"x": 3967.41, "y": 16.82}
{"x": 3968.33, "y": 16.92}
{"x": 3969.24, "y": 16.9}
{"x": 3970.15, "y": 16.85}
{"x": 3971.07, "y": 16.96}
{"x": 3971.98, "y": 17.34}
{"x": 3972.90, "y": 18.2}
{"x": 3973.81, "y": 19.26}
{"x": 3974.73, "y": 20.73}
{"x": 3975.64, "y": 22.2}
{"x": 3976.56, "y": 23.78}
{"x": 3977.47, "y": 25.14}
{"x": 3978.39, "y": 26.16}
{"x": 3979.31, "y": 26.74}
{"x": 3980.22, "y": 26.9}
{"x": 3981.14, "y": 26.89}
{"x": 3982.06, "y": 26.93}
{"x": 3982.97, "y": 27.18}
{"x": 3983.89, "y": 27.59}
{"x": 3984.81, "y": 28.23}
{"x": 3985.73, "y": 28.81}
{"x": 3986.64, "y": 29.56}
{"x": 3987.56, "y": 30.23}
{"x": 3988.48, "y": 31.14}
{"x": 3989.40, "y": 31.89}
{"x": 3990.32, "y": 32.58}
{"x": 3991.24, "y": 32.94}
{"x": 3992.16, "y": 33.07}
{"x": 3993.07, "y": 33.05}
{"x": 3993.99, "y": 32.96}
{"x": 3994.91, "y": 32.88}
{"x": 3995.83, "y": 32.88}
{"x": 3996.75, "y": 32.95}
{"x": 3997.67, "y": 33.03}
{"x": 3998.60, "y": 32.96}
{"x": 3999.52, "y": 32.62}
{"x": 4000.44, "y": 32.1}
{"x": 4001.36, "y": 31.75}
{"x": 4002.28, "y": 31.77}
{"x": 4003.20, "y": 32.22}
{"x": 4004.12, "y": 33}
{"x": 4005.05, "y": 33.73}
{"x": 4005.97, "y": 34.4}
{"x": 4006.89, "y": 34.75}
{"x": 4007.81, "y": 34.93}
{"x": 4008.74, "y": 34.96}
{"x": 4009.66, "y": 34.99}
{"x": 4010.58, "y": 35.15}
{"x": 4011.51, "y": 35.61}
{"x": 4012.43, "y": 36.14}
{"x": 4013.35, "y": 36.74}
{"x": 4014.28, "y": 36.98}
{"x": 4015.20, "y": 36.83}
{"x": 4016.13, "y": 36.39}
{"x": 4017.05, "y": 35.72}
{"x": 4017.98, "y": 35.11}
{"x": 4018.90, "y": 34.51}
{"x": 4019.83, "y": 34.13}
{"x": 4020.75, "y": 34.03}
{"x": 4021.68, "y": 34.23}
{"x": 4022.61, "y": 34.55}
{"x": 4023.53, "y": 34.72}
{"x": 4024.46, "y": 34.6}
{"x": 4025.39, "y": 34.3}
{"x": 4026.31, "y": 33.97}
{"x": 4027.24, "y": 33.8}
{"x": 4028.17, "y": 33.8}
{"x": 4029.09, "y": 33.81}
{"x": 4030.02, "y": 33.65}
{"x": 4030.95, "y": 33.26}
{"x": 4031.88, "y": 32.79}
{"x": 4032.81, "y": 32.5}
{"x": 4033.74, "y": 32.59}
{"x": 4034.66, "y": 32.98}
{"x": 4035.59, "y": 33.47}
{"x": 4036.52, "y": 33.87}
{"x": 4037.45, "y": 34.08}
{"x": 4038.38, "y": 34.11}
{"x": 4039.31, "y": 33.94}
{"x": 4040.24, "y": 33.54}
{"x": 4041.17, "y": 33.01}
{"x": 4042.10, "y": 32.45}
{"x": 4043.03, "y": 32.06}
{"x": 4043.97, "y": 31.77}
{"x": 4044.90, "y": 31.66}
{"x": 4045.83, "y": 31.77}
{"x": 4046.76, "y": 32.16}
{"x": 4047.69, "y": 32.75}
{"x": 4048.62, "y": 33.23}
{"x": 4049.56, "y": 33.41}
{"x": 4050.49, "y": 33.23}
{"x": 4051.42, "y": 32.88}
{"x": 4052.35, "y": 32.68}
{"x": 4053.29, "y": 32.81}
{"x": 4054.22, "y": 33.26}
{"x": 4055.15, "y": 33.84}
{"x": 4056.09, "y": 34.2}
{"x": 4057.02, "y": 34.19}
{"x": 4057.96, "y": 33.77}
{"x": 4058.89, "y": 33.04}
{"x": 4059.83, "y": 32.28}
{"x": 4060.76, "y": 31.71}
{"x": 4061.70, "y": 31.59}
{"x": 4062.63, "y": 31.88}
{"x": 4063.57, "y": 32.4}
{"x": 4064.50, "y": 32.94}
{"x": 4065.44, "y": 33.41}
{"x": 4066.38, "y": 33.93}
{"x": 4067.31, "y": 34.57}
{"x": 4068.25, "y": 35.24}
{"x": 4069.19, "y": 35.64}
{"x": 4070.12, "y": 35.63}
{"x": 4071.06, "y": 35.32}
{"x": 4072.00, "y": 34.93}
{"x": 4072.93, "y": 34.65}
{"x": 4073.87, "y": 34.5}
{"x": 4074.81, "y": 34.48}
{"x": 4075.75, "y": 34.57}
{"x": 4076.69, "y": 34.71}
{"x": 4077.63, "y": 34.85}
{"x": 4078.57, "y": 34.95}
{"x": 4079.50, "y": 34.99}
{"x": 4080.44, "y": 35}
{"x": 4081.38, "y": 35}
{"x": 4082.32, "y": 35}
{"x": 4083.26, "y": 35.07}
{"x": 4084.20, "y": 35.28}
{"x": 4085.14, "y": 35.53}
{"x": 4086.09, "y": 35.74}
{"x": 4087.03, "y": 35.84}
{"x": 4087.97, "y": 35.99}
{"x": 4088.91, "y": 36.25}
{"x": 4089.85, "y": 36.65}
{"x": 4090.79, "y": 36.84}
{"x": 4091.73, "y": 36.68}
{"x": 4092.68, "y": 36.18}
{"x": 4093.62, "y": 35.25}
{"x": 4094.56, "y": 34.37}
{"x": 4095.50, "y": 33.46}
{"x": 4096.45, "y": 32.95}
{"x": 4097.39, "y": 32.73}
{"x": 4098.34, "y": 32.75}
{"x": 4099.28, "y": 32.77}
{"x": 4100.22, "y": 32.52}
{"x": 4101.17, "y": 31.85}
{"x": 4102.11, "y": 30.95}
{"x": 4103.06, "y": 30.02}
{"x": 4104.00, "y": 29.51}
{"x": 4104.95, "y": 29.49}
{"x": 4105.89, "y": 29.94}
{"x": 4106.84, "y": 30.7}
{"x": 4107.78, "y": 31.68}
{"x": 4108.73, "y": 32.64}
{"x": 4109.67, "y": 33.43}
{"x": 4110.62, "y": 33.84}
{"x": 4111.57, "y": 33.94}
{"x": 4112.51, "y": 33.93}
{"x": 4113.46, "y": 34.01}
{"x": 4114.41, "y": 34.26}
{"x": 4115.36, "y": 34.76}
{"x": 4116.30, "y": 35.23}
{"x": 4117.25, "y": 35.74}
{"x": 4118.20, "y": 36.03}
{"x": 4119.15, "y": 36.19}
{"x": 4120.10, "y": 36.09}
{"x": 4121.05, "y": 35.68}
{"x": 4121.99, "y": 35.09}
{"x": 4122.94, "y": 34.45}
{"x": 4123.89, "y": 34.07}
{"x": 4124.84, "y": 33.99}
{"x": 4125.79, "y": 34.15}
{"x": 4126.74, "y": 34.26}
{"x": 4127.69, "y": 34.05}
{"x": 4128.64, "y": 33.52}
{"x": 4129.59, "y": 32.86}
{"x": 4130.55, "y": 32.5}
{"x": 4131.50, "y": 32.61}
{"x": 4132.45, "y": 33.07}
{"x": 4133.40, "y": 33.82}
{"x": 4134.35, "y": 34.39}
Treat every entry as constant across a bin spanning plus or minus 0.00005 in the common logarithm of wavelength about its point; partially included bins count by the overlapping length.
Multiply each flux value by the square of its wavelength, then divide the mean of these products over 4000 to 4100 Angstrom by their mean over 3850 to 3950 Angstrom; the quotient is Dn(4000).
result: 1.8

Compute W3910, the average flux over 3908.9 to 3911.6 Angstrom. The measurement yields 25.6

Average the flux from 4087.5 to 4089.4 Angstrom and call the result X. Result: 36.2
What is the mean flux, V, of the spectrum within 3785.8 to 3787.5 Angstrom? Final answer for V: 22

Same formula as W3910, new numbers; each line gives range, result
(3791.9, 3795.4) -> 17.7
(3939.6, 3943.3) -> 16.3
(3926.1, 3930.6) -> 16.3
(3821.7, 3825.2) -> 15.2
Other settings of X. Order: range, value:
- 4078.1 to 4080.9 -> 35.1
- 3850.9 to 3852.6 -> 20.7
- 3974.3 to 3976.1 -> 21.5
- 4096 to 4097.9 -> 32.8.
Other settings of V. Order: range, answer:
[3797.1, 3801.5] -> 17.8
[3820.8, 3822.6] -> 15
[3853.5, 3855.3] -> 21.9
